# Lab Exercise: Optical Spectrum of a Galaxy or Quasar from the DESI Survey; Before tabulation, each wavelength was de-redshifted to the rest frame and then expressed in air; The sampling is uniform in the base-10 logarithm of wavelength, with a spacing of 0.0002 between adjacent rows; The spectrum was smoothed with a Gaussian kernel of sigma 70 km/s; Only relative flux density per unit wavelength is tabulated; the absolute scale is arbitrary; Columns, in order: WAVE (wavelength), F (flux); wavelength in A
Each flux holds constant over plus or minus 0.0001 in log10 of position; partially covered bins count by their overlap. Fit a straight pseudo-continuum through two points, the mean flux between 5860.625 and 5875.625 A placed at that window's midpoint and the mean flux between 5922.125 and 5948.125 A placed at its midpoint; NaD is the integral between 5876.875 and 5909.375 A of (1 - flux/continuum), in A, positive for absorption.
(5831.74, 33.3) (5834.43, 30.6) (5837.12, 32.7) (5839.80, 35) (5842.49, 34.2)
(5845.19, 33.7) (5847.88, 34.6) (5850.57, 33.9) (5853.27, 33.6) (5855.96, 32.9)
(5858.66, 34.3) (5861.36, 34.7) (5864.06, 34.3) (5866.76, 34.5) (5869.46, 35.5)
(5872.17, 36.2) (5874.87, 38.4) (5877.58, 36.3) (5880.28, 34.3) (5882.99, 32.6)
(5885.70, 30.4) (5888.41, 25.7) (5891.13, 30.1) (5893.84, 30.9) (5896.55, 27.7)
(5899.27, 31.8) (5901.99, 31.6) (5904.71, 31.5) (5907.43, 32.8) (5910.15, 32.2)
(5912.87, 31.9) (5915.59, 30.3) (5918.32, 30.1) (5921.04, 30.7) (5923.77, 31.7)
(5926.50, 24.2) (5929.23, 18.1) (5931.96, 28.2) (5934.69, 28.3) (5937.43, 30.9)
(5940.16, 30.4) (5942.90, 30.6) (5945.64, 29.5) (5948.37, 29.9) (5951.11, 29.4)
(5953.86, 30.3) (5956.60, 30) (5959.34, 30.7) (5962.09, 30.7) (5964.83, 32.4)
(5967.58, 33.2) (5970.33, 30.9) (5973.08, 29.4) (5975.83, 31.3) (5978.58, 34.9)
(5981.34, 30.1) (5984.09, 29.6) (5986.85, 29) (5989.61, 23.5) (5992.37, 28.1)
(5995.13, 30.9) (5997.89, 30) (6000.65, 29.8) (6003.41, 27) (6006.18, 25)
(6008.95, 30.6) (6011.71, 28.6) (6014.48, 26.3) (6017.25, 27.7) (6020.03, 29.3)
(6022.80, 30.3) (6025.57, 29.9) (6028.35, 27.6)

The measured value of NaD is 1.5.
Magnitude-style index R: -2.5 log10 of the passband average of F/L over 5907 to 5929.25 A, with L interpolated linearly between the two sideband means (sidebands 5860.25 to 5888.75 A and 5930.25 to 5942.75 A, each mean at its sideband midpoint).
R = 0.041 mag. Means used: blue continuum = 34.2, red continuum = 29.2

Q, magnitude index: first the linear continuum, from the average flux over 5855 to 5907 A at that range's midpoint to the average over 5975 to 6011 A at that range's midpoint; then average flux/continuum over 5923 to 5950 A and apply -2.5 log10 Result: 0.106 mag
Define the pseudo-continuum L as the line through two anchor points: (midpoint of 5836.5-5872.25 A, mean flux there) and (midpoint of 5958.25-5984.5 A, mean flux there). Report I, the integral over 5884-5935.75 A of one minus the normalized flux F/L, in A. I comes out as 5.5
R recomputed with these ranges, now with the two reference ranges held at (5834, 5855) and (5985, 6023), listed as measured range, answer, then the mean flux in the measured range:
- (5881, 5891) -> 0.082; 29.9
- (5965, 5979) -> -0.087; 31.8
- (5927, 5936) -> 0.232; 24.8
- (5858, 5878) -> -0.085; 35.5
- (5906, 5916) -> -0.019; 32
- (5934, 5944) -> 0.011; 30.1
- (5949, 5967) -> -0.031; 30.7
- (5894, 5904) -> 0.046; 30.5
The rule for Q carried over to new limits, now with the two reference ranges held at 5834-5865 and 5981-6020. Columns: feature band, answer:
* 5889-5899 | 0.09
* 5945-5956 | 0.01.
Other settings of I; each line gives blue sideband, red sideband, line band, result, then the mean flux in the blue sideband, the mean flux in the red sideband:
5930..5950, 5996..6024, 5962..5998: -1.76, 29.3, 28.5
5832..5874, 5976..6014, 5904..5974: 2.41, 34.1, 29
